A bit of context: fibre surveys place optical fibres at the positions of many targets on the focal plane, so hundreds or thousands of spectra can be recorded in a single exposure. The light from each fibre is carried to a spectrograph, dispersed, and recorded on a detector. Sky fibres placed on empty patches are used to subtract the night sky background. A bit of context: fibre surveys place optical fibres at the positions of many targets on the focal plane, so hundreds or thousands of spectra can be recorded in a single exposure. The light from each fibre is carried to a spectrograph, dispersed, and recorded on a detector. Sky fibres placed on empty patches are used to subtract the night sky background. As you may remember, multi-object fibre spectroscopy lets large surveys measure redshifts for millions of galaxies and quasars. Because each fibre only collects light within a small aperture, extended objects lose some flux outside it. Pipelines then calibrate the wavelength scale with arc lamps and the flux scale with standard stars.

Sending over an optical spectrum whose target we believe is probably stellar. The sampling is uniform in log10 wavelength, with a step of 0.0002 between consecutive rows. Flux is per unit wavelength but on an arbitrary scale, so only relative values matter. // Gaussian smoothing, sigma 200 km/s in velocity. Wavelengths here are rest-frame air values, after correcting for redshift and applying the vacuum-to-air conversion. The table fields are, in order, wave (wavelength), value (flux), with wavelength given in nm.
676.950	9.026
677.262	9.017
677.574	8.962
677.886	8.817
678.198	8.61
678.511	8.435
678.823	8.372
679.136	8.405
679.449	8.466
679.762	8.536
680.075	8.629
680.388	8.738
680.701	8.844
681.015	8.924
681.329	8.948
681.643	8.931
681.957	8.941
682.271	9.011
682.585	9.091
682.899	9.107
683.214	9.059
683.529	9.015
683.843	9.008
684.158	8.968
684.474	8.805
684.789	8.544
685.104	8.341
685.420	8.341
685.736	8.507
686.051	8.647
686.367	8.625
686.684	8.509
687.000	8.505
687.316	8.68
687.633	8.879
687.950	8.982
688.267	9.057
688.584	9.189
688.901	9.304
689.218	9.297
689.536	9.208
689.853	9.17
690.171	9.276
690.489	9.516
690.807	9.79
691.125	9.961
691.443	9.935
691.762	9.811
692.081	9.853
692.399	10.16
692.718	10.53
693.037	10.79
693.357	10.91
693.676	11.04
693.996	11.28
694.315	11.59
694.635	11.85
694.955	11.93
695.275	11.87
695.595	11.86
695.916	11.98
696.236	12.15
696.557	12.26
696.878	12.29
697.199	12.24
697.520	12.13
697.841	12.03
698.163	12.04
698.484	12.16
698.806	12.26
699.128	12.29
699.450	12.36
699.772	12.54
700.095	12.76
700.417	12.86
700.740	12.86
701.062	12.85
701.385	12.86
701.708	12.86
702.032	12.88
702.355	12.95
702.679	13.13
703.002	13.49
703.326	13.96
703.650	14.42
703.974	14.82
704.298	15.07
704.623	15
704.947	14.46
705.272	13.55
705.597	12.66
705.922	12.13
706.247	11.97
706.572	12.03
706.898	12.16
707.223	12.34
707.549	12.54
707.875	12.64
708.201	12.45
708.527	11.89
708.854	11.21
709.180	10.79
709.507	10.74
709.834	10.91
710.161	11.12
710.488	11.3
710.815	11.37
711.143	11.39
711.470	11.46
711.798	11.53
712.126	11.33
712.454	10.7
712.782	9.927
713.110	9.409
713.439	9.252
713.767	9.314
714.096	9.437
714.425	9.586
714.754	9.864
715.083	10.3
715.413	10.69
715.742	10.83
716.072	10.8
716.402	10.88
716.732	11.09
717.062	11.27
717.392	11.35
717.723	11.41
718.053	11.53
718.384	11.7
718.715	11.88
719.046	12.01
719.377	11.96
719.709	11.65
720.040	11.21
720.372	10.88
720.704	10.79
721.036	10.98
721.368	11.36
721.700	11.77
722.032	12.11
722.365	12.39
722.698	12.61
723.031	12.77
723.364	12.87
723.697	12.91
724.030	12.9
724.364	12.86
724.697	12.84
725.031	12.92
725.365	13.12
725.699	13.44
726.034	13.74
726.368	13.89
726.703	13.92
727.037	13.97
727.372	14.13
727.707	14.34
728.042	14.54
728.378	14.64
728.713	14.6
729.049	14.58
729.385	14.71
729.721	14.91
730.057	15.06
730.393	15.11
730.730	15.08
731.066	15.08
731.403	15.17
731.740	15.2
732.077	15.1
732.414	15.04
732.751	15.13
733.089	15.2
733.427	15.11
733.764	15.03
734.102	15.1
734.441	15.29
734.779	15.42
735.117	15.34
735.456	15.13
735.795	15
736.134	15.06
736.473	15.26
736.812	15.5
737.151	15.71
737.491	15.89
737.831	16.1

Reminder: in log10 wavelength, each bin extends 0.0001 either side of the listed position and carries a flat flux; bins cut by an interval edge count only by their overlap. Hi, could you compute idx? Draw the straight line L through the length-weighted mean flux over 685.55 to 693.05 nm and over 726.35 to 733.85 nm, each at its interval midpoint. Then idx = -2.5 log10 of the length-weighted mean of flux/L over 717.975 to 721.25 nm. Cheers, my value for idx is 0.17 mag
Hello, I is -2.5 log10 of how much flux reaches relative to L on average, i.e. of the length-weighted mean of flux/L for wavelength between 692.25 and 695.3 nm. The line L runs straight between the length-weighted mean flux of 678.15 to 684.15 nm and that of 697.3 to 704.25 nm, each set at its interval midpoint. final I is 0.03 mag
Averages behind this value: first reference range 8.8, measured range 11.2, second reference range 12.9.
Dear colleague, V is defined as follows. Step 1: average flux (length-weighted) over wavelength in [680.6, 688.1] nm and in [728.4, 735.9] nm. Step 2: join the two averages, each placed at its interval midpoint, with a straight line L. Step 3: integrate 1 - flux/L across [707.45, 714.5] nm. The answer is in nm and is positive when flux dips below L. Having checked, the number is 0.77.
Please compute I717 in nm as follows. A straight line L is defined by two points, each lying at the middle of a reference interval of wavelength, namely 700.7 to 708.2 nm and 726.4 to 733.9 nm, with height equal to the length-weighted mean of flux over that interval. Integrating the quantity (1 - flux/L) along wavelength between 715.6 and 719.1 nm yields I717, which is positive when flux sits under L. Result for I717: 0.67 nm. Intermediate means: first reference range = 13.2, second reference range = 14.8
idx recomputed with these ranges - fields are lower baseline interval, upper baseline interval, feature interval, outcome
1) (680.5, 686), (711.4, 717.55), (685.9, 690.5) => 0.015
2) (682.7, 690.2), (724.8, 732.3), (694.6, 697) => -0.190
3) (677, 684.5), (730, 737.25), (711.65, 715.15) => 0.258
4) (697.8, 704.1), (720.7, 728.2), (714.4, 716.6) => 0.230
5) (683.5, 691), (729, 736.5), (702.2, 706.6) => -0.206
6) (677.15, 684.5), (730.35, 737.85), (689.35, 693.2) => 0.028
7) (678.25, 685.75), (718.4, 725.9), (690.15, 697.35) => -0.132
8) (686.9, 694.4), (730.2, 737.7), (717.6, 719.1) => 0.137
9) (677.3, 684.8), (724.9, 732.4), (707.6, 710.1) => 0.050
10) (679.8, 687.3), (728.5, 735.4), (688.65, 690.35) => 0.034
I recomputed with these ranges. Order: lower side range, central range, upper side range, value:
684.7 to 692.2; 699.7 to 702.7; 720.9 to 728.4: -0.22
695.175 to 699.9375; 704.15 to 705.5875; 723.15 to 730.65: -0.14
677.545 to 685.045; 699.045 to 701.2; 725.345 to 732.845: -0.15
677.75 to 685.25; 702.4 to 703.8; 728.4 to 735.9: -0.19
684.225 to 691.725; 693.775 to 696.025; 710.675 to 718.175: -0.24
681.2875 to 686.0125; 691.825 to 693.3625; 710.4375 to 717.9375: -0.11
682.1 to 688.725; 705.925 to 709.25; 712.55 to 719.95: -0.18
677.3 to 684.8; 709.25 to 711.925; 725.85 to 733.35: 0.11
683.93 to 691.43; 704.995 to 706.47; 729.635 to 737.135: -0.12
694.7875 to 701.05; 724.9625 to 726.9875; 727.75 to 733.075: 0.08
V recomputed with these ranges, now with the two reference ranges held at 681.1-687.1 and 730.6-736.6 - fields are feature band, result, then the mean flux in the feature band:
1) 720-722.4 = 0.383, 11.4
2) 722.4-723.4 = 0.079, 12.7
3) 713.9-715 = 0.262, 9.67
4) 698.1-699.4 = -0.188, 12.2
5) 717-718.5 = 0.190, 11.5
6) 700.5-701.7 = -0.206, 12.9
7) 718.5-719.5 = 0.101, 11.9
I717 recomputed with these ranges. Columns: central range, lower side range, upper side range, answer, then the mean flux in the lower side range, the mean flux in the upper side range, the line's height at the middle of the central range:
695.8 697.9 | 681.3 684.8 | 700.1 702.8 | -0.044 nm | 8.97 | 12.9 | 11.9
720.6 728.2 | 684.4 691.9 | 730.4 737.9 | 0.552 nm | 9.04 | 15.3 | 13.9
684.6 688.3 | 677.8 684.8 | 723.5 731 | 0.300 nm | 8.8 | 14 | 9.38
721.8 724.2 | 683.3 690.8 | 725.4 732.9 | 0.197 nm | 8.91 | 14.6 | 13.8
